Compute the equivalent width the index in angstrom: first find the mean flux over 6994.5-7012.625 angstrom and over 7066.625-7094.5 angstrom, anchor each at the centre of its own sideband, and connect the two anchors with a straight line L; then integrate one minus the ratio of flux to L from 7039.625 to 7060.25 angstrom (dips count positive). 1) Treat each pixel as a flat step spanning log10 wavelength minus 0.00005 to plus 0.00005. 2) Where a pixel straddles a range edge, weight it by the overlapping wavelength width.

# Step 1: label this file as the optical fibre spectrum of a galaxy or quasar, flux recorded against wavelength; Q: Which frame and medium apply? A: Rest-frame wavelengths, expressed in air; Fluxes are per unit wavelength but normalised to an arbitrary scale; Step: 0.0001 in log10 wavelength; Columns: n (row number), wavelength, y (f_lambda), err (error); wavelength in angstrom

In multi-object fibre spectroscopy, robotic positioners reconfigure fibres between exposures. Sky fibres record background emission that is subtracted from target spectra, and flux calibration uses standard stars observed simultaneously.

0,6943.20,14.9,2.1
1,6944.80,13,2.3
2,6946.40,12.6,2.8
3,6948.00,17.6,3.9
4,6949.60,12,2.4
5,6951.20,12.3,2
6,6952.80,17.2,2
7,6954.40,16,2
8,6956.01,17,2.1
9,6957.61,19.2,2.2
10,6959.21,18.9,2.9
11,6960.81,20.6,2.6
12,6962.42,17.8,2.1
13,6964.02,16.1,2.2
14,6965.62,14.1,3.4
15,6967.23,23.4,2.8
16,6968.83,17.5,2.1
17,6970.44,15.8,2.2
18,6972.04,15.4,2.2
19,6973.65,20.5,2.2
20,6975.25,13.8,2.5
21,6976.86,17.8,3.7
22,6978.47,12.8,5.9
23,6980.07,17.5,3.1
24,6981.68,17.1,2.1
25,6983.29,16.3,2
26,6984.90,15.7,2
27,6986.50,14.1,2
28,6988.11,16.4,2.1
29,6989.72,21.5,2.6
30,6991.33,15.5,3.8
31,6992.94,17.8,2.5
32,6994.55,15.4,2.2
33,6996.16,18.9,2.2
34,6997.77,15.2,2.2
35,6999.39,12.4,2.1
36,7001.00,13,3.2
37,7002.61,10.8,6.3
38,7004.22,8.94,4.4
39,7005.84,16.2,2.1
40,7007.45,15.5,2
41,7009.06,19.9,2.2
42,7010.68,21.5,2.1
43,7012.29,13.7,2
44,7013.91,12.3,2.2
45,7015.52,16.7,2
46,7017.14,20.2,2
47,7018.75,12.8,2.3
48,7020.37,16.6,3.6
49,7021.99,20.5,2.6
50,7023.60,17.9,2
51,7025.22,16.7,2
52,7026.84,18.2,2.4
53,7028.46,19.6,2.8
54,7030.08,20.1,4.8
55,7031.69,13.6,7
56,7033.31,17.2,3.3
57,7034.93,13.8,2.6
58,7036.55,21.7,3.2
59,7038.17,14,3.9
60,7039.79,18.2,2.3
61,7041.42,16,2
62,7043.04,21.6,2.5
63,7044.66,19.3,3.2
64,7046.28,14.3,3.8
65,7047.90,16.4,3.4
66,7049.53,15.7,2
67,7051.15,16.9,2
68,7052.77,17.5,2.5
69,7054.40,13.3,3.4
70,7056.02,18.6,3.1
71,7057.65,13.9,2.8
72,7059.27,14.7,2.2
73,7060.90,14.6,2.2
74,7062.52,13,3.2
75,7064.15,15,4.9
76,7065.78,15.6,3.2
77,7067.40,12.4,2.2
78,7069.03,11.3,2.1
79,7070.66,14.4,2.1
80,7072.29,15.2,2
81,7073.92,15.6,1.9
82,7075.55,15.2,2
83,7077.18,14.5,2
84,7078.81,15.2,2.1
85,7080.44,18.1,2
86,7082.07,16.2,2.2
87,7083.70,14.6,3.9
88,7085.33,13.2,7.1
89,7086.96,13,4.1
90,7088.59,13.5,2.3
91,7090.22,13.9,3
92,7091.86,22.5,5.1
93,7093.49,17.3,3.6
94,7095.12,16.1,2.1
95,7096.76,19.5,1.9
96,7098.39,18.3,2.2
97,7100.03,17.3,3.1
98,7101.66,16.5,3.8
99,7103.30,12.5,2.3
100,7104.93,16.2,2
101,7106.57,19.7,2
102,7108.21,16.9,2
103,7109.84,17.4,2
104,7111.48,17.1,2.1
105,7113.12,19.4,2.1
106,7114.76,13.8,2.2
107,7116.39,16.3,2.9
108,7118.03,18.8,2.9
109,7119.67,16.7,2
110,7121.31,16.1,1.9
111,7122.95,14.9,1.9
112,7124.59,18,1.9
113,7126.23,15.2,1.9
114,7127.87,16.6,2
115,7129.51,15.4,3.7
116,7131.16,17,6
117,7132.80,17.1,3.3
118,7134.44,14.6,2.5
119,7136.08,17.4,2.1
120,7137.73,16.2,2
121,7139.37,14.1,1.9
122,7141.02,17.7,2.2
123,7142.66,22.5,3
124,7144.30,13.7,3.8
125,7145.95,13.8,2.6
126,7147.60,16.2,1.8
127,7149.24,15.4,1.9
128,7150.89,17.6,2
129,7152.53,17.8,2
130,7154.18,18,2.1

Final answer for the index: -2.02 angstrom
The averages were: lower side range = 15.1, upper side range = 15.1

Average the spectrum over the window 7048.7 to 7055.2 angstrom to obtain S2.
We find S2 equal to 15.8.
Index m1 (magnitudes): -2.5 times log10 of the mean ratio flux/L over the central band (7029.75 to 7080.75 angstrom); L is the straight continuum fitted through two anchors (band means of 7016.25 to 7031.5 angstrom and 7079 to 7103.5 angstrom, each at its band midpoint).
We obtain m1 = 0.089 mag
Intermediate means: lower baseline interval 17.9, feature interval 15.8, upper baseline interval 16.2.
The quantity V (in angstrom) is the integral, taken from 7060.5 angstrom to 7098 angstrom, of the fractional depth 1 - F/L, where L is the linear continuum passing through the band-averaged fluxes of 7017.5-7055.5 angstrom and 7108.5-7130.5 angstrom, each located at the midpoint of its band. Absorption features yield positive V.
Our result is 3.5 angstrom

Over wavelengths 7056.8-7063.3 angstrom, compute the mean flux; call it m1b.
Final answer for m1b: 14.1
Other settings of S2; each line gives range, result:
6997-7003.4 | 12.8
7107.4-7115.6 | 16.9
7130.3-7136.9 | 16.5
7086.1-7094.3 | 16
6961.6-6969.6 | 17.8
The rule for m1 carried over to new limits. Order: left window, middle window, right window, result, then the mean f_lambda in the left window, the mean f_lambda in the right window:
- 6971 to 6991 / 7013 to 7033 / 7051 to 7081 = -0.09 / 16.5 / 14.9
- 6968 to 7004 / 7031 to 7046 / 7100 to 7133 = -0.07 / 15.9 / 16.6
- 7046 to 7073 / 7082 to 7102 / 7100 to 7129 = -0.03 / 14.9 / 16.6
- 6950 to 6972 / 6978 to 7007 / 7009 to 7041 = 0.12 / 17.2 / 17.2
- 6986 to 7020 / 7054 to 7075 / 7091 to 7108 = 0.17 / 15.7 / 17.5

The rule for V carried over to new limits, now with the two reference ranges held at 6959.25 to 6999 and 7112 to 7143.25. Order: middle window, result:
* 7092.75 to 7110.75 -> -0.36 angstrom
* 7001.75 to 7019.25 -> 1.59 angstrom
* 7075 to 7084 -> 0.57 angstrom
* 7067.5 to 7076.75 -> 1.42 angstrom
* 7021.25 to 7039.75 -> -0.80 angstrom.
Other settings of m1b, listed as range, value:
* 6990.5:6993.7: 16.7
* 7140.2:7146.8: 16.9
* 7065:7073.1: 13.8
